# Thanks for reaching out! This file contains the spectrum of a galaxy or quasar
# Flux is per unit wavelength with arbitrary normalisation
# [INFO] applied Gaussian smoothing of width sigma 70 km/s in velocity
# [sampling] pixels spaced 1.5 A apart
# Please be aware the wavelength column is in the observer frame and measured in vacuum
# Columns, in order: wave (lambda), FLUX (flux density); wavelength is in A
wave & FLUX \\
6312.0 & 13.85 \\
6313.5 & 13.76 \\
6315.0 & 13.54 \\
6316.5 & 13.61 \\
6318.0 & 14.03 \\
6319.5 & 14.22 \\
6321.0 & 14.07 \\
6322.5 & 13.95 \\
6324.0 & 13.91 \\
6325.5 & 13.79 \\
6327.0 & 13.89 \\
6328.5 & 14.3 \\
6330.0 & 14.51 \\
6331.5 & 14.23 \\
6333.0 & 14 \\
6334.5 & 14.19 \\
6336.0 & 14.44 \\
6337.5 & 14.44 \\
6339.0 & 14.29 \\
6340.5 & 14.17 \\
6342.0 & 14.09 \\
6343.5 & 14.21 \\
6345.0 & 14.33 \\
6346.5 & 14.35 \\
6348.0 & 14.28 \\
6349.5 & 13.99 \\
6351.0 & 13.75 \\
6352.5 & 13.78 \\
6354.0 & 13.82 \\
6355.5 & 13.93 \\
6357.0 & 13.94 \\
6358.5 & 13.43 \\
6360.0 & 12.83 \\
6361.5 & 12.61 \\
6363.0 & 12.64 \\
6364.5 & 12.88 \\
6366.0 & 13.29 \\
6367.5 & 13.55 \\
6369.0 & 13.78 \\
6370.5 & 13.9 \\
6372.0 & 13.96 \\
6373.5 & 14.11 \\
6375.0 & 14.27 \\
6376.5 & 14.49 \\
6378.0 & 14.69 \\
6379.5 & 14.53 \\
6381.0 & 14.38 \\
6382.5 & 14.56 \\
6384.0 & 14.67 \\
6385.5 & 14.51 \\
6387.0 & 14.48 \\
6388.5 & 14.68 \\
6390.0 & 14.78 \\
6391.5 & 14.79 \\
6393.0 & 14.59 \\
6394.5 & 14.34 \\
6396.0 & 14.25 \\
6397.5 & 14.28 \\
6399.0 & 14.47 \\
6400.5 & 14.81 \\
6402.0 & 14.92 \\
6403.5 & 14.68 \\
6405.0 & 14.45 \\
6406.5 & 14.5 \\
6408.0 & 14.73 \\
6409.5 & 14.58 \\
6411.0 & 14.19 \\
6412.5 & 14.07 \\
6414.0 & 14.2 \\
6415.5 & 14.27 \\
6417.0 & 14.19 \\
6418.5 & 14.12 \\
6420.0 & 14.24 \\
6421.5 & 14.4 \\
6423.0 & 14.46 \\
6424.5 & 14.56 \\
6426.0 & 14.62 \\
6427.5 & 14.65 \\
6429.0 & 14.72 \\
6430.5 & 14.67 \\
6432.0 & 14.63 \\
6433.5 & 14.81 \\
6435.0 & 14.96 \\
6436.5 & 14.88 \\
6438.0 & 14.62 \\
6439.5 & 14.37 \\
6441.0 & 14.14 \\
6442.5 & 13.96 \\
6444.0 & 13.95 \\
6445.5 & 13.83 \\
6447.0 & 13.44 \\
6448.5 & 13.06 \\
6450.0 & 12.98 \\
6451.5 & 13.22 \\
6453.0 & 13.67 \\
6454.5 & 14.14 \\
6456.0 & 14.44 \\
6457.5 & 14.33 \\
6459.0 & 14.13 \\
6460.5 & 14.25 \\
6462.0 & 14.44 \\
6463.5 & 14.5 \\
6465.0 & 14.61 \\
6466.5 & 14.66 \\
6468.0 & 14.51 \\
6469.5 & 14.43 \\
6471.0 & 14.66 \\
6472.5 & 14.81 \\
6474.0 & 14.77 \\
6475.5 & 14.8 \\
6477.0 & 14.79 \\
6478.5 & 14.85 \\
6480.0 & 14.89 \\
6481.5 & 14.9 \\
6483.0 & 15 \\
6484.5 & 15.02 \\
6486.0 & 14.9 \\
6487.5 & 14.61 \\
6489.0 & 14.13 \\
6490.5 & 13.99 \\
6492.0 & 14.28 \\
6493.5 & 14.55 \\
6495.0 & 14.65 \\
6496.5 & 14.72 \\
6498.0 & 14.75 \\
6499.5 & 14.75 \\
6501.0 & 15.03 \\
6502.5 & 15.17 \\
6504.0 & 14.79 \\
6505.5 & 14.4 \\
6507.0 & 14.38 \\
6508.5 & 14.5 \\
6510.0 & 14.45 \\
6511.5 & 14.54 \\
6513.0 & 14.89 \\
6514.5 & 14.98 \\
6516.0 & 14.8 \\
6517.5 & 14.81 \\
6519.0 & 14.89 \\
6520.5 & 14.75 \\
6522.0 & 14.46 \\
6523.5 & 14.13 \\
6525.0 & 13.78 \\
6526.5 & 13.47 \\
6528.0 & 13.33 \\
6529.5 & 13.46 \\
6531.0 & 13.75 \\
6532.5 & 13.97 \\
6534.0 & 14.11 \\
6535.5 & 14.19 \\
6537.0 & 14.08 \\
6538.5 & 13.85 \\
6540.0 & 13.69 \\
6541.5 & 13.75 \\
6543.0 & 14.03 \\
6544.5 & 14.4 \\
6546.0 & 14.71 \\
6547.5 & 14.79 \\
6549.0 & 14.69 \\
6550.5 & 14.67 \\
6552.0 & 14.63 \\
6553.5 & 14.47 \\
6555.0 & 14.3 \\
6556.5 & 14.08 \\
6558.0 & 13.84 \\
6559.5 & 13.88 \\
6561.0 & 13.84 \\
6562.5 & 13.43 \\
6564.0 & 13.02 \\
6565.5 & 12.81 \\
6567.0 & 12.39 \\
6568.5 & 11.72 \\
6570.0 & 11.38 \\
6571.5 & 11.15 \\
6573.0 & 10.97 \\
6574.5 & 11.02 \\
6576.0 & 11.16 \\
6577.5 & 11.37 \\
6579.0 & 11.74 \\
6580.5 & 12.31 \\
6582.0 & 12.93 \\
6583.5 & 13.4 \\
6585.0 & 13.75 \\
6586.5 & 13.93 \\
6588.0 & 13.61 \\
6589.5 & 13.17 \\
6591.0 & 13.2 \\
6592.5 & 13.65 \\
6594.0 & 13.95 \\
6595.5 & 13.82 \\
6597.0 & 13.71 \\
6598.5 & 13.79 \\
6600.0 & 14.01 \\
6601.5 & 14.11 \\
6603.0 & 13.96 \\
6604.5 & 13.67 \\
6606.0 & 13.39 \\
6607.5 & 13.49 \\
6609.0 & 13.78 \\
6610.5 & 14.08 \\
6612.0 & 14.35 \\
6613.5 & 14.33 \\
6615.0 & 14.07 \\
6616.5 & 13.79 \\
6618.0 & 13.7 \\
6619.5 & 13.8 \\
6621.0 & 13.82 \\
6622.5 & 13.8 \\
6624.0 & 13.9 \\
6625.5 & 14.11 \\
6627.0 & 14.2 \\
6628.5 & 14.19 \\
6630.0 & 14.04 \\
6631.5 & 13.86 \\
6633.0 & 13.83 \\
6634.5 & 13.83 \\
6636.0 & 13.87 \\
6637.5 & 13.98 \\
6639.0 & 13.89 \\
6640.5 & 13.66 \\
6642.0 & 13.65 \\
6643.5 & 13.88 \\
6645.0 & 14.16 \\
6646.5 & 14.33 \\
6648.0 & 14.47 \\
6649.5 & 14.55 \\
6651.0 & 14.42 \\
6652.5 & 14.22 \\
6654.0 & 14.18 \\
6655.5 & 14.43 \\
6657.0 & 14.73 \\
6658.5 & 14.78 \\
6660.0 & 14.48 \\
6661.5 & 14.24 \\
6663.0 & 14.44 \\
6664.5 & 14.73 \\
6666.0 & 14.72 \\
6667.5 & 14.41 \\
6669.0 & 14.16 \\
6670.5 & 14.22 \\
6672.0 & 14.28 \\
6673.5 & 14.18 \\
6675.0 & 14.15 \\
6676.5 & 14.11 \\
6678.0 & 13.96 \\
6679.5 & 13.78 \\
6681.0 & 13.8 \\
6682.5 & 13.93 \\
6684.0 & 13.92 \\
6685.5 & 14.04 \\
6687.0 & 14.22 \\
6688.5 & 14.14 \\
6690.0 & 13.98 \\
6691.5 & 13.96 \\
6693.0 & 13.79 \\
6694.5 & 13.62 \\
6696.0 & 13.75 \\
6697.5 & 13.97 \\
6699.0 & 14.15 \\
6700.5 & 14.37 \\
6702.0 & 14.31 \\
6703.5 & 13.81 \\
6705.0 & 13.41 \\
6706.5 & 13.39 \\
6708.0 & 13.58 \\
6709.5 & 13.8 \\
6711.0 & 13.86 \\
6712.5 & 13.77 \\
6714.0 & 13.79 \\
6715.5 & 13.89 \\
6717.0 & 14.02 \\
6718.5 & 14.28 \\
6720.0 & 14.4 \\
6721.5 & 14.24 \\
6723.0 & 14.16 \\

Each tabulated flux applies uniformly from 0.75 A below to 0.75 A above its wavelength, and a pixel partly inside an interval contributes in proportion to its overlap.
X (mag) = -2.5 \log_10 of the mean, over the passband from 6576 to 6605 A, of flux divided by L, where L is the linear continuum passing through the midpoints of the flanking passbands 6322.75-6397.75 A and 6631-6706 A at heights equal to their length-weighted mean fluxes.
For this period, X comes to 0.063 mag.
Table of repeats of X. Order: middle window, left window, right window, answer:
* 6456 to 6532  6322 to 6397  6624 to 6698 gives -0.033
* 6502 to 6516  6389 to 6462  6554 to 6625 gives -0.068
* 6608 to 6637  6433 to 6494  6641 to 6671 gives 0.030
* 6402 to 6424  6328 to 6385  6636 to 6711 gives -0.029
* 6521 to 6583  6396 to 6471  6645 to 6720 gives 0.068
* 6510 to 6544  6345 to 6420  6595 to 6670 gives -0.005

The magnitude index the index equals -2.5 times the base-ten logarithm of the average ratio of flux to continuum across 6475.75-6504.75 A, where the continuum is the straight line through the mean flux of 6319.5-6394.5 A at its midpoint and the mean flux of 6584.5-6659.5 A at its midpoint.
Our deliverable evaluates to -0.054 mag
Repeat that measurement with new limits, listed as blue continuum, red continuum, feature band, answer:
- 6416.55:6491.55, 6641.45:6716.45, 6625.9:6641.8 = 0.02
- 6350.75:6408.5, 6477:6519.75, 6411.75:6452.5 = 0.01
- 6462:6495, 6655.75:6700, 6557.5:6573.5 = 0.15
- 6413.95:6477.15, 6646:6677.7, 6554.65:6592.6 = 0.13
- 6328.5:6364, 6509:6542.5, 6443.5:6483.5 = -0.02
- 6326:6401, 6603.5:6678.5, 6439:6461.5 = 0.02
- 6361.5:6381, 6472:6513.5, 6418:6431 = -0.02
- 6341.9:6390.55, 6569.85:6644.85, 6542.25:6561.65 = -0.06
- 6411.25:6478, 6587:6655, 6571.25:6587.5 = 0.15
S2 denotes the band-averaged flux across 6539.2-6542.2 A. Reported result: 13.7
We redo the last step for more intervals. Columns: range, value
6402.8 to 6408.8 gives 14.6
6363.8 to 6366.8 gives 13.1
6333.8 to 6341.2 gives 14.3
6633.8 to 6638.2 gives 13.9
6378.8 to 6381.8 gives 14.5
